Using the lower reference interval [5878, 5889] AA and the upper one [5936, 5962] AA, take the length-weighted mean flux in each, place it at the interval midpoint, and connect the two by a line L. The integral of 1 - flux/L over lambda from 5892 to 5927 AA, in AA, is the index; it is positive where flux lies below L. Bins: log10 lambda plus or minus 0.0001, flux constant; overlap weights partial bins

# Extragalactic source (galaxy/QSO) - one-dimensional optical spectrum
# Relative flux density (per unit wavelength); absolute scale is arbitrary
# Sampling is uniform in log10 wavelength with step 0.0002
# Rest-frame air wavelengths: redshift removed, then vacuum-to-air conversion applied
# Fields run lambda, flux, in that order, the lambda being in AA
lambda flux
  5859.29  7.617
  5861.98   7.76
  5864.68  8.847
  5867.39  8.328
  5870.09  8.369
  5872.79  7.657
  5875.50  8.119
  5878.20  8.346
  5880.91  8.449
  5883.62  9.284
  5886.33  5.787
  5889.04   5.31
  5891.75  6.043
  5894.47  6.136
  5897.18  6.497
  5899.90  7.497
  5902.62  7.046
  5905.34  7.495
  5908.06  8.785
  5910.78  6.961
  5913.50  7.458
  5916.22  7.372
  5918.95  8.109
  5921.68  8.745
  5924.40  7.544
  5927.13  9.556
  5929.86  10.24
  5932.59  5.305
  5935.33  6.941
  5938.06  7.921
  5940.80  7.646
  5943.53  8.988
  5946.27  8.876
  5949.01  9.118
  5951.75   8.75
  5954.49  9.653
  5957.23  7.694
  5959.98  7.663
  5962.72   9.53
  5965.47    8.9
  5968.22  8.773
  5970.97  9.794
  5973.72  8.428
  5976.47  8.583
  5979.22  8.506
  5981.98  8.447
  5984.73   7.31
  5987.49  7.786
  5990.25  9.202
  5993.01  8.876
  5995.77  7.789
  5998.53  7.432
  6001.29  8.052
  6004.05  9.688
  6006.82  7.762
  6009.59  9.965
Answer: 2.0 AA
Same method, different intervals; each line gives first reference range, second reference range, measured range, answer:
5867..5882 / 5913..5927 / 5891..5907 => 2.5 AA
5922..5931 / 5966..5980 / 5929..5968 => 2.5 AA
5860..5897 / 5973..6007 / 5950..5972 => -2.0 AA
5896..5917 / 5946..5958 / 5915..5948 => 0.3 AA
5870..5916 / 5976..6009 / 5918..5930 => -1.7 AA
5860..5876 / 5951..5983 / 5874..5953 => 6.5 AA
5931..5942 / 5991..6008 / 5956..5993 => -3.5 AA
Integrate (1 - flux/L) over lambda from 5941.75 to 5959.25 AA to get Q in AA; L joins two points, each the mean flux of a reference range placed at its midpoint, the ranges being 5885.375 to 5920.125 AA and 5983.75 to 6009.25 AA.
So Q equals -2.59 AA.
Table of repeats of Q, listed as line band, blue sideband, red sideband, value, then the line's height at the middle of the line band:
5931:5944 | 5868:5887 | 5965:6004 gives 1.57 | 8.3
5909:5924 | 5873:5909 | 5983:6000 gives -0.52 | 7.49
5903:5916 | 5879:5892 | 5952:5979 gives 0.01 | 7.61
